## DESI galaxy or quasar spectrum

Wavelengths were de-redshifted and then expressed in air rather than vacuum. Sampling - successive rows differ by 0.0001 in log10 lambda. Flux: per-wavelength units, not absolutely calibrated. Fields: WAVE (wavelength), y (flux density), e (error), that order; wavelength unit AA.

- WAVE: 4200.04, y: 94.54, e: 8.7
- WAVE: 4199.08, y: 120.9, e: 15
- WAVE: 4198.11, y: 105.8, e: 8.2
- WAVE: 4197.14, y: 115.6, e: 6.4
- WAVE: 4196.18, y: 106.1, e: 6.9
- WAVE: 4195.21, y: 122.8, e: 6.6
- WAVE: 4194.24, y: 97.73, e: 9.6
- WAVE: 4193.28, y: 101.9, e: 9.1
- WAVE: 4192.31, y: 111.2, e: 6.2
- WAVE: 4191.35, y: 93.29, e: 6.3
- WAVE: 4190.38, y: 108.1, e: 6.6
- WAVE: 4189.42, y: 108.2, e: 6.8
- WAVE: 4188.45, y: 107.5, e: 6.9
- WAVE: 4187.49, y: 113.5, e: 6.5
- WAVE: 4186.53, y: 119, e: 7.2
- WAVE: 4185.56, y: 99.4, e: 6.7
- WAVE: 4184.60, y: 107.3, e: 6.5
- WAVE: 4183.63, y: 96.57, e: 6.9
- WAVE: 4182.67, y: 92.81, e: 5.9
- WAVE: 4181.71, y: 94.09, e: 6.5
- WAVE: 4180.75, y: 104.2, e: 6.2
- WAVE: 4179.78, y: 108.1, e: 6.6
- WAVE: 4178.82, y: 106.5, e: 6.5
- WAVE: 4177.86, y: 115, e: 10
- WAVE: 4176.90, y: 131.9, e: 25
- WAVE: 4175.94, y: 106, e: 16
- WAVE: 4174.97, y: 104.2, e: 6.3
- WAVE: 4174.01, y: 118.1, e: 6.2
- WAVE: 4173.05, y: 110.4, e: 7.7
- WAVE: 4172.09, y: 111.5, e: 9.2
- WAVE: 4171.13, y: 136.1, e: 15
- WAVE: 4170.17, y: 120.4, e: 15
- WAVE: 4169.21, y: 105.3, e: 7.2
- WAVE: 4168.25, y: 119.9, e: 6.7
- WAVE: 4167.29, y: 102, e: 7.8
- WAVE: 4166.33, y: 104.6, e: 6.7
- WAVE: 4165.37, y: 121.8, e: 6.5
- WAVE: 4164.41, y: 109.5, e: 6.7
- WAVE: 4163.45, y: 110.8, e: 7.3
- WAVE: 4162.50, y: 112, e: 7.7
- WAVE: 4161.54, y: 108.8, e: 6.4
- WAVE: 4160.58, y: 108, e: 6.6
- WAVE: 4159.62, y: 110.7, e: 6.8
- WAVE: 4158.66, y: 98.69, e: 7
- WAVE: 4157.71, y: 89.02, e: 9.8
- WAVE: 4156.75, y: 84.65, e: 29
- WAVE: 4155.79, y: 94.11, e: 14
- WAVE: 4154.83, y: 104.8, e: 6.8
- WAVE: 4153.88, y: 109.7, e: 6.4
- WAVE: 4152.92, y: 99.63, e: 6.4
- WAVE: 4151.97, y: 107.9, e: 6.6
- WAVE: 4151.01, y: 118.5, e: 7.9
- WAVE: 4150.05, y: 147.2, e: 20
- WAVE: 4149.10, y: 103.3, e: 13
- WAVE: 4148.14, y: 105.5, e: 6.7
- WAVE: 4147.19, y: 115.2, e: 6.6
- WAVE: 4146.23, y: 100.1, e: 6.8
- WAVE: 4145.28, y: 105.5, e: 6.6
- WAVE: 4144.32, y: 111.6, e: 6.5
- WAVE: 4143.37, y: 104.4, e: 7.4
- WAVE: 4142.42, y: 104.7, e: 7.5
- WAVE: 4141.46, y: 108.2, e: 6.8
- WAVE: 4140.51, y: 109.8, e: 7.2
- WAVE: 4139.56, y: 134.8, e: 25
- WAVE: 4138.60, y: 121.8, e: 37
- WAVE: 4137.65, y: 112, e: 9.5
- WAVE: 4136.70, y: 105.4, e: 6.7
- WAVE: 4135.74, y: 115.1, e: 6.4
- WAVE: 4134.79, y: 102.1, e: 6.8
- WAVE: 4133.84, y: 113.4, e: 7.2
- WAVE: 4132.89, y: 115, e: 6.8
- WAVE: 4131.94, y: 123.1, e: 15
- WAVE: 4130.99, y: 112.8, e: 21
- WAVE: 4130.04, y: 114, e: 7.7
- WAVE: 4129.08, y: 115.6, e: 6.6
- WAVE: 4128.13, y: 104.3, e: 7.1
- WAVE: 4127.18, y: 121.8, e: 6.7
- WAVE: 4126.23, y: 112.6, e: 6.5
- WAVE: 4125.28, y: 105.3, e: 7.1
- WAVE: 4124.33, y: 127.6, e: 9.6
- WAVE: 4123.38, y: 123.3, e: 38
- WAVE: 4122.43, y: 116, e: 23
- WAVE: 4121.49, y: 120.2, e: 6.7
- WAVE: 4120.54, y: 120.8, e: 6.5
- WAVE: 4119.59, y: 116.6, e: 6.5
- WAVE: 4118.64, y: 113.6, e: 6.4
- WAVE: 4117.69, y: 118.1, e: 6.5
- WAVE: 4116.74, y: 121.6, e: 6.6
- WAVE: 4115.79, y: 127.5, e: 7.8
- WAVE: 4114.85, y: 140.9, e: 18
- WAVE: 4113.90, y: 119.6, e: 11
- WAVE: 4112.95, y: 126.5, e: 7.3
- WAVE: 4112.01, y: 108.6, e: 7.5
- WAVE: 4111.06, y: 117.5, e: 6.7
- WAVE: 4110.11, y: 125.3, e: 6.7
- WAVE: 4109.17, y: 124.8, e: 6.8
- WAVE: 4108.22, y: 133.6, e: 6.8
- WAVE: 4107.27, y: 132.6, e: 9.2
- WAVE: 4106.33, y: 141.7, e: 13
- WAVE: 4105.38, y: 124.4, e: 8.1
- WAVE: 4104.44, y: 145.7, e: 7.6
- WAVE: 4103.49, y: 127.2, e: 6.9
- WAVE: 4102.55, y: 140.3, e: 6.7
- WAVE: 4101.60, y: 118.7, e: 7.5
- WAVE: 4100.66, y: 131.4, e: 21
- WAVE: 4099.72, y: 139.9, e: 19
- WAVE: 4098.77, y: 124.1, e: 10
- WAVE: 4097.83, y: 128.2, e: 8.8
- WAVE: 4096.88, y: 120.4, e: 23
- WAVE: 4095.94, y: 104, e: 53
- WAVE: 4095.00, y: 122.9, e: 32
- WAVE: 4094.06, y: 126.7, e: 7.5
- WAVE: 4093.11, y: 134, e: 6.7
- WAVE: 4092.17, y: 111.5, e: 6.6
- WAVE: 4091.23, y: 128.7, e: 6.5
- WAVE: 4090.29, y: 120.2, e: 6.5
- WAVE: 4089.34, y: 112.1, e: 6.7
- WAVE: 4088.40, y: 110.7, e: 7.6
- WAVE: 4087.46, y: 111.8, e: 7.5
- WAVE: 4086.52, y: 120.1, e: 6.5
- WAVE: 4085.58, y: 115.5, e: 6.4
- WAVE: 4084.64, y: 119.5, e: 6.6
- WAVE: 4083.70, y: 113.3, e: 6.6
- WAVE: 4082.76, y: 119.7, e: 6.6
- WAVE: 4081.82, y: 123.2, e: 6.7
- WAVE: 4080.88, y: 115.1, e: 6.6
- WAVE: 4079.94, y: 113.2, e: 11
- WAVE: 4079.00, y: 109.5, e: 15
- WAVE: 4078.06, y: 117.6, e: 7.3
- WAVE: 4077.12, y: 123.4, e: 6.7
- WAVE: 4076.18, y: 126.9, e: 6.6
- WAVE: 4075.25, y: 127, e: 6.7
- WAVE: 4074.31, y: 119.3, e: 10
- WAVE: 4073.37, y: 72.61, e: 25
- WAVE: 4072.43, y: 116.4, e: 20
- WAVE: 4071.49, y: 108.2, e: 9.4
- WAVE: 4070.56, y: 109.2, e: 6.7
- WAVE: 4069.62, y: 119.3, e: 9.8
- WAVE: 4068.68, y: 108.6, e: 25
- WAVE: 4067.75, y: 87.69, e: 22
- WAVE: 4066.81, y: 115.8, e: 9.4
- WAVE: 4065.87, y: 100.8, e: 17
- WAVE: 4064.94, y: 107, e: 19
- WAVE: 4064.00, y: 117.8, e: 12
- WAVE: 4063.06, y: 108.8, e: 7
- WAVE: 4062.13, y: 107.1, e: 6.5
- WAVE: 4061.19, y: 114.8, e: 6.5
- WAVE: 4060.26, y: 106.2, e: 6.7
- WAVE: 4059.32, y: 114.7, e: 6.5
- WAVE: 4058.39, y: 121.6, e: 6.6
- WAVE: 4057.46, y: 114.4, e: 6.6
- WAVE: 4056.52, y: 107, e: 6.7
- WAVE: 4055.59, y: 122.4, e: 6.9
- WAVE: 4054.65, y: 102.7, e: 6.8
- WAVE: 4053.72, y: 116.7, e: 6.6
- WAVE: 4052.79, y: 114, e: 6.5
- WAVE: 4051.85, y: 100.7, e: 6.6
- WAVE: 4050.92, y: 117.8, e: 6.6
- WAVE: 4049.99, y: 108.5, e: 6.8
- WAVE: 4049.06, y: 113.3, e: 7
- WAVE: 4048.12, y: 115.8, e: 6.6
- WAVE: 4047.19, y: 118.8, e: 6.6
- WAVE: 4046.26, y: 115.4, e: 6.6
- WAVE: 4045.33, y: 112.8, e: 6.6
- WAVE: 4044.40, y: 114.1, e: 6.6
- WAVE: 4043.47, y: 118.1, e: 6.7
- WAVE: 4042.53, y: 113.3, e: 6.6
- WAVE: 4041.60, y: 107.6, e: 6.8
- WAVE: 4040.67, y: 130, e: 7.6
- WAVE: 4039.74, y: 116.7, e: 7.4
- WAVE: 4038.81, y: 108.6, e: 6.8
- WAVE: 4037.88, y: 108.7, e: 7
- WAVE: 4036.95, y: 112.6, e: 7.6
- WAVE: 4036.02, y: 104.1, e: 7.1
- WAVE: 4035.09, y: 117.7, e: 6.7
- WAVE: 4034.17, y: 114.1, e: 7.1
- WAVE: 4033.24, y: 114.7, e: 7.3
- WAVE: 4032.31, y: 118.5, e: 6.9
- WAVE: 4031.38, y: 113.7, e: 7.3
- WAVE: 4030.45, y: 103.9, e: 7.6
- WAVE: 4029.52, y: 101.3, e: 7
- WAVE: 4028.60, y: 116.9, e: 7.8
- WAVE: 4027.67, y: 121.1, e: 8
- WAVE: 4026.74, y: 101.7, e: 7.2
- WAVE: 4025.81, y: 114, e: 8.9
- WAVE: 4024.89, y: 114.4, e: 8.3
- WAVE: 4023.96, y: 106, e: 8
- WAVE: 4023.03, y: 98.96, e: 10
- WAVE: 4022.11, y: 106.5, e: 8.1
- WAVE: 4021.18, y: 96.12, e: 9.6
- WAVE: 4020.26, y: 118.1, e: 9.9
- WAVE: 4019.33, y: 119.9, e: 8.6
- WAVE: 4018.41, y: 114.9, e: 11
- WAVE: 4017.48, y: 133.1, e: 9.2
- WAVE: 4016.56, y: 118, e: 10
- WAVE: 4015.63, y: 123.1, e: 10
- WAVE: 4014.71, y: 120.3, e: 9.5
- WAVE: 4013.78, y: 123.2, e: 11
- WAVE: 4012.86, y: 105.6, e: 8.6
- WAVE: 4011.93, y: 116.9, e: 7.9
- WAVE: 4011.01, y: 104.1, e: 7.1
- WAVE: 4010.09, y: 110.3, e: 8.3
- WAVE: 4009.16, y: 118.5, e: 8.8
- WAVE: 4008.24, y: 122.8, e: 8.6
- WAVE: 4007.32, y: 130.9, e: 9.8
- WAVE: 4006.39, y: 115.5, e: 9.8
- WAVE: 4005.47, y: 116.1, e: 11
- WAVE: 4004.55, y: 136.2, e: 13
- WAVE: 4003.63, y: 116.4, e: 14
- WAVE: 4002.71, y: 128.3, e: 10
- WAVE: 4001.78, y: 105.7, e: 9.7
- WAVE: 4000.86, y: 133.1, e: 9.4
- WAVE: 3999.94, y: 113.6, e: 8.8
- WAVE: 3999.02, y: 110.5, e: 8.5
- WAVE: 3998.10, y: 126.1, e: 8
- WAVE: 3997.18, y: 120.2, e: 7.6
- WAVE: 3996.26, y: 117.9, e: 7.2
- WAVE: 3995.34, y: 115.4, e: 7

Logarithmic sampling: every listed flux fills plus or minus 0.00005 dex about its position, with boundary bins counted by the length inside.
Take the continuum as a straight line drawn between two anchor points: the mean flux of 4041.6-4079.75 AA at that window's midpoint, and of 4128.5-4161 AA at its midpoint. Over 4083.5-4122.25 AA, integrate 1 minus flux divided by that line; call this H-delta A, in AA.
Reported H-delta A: -4.4 AA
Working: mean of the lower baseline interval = 112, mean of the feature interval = 123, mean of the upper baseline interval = 110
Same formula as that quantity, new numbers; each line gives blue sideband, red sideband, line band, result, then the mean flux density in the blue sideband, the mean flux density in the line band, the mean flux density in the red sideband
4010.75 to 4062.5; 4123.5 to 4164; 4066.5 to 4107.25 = -2.8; 113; 119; 110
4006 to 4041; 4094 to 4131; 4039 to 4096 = 2.1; 114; 114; 123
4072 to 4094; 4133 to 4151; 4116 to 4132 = -0.4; 117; 117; 112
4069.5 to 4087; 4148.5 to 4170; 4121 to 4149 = -0.7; 115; 113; 108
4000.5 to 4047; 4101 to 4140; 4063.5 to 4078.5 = 0.9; 115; 111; 121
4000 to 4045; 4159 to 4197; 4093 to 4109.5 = -2.5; 115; 129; 109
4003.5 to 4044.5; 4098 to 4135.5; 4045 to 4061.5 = 0.5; 115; 113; 122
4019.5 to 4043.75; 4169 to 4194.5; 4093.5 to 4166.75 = -4.6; 111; 116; 109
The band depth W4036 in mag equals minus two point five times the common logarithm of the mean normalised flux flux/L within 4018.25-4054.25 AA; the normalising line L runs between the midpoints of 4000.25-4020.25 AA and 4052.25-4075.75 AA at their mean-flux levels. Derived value 0.03 mag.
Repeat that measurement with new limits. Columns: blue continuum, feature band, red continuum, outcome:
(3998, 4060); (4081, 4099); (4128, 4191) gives -0.06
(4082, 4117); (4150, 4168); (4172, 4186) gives 0.05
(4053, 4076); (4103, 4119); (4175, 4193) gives -0.16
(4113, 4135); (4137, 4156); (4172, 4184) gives 0.02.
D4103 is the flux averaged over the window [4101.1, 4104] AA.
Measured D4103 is 129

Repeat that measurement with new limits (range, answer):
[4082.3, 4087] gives 118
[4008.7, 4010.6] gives 114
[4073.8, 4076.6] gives 124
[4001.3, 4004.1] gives 117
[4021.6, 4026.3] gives 108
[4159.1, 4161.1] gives 109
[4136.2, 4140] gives 118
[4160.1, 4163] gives 110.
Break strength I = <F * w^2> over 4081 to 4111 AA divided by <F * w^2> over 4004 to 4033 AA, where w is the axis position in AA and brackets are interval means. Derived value 1.1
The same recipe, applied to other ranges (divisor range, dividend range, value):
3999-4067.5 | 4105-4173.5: 1.06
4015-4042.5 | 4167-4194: 1.04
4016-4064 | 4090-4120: 1.15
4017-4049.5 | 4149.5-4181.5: 1.04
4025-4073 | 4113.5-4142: 1.09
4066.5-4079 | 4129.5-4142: 1.06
